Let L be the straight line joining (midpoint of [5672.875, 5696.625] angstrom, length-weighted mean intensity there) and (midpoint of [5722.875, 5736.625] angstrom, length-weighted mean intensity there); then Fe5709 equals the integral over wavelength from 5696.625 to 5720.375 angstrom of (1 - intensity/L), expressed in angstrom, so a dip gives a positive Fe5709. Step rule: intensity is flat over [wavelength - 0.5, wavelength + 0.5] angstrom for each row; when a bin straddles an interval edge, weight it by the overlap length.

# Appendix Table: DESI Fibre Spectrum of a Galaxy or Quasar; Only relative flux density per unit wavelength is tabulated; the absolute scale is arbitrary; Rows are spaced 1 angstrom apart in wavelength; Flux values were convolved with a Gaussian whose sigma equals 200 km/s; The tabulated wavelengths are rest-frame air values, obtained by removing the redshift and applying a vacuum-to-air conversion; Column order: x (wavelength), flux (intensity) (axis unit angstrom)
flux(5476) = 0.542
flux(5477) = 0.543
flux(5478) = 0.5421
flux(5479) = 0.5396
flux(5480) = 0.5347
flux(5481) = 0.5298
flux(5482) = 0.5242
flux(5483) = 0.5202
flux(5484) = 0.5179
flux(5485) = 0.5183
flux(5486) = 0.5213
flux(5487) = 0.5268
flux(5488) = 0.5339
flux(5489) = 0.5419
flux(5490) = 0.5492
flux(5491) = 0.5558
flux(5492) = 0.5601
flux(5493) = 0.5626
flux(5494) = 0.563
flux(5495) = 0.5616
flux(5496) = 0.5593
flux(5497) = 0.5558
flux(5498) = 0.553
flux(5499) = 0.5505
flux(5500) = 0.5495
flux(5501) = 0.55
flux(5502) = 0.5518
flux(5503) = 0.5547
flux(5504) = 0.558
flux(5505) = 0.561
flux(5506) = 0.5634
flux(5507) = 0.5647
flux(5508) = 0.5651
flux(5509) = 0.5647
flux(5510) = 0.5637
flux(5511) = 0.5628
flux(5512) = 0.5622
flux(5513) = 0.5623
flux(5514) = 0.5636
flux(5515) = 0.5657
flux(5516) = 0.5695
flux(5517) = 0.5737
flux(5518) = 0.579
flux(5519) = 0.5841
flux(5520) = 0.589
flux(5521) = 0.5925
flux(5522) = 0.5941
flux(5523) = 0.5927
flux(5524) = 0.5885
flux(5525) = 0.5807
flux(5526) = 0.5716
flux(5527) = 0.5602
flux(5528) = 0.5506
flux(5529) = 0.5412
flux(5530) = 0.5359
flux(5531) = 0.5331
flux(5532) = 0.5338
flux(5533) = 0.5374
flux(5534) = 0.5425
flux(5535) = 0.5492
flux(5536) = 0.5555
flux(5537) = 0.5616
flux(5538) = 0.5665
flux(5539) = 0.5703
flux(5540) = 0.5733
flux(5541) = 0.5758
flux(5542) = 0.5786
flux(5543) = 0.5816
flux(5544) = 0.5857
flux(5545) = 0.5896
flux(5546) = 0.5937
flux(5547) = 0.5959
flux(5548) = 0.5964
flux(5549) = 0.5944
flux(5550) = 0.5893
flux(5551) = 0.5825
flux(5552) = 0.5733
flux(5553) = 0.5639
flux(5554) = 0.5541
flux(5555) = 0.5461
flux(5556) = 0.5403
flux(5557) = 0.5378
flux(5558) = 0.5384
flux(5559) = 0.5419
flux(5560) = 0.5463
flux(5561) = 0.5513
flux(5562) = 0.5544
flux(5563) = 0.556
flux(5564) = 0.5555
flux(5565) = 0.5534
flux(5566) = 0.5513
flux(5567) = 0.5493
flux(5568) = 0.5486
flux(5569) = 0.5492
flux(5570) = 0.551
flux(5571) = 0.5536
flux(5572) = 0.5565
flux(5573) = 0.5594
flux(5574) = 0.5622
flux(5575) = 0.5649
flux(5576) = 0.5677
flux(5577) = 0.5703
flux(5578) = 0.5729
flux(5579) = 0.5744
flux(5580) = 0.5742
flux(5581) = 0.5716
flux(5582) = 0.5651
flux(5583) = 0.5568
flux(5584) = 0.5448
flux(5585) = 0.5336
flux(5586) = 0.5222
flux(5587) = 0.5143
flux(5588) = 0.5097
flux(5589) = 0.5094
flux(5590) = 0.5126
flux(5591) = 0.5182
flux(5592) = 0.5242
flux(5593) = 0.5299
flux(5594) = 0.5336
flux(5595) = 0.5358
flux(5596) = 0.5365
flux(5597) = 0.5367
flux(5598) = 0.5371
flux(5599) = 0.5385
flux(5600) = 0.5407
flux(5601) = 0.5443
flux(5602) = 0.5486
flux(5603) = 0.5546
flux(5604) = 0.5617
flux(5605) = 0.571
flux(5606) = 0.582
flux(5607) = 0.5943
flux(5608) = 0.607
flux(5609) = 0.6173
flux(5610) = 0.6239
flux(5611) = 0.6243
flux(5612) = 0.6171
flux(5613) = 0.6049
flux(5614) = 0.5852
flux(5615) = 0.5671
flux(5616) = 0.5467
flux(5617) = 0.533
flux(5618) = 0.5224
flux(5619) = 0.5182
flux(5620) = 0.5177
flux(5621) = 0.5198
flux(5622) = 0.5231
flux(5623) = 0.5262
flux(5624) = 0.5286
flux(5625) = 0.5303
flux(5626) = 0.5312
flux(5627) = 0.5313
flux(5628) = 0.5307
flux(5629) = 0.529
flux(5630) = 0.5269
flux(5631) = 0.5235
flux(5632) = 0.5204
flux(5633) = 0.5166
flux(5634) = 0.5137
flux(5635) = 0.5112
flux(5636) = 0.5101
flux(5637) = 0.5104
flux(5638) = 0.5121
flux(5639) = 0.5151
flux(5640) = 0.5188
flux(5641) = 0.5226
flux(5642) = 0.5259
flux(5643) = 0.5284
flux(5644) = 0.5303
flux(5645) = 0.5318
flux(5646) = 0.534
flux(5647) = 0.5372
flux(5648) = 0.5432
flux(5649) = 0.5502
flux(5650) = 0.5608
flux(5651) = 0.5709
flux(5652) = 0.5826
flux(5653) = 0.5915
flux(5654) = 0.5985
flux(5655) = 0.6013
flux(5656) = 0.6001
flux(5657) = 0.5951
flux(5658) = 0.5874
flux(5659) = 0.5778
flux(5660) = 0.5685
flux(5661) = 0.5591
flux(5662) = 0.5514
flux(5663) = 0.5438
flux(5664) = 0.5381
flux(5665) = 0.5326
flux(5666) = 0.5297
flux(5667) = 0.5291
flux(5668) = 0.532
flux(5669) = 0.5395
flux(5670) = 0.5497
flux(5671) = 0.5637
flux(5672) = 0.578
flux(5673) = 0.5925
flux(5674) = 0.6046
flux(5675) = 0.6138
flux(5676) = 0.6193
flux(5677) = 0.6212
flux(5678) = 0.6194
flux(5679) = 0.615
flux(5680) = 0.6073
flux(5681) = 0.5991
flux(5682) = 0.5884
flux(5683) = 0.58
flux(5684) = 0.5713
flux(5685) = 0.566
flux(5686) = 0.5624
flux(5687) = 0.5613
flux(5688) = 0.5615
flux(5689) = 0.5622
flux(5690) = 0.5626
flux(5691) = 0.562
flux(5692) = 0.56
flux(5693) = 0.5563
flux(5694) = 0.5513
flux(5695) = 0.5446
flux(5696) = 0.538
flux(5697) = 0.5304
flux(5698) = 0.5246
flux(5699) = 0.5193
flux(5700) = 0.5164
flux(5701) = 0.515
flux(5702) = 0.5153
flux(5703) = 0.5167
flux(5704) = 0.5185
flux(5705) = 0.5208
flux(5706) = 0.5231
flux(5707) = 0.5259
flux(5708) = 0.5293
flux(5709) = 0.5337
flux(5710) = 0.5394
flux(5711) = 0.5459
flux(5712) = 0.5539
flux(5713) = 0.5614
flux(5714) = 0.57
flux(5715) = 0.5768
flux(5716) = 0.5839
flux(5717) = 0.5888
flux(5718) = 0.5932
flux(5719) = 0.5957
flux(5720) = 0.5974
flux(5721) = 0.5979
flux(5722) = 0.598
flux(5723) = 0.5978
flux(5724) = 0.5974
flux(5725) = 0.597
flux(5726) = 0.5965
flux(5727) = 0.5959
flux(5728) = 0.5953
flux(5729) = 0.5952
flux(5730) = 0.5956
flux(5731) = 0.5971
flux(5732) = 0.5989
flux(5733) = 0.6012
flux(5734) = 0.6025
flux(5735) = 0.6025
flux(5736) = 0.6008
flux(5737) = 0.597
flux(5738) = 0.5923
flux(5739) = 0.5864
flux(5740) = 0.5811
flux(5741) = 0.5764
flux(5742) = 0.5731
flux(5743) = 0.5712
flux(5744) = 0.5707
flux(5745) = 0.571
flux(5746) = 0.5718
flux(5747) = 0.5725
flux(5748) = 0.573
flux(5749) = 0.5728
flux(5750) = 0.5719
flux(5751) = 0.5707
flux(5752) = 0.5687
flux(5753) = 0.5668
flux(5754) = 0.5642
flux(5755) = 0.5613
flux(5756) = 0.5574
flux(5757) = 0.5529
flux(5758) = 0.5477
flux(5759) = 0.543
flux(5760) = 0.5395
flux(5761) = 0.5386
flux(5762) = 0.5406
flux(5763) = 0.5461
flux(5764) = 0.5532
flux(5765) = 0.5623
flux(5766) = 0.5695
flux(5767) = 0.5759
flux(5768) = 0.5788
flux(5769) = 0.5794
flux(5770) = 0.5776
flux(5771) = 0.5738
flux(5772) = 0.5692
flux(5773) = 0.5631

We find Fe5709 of 1.8 angstrom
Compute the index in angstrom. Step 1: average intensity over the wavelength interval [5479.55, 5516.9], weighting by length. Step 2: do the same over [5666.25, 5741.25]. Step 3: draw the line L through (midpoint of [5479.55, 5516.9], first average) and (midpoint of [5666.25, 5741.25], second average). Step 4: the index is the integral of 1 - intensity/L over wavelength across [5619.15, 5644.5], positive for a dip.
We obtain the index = 1.9 angstrom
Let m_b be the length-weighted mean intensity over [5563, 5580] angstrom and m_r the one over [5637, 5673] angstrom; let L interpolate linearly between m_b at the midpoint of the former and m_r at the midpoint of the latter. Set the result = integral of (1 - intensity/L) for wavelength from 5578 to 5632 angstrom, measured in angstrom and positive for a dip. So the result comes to 0.78 angstrom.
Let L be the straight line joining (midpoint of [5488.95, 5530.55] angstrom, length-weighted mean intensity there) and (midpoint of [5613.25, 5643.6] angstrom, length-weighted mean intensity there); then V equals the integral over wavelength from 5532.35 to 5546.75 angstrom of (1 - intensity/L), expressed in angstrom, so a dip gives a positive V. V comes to -0.37 angstrom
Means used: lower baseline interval 0.564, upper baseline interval 0.527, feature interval 0.569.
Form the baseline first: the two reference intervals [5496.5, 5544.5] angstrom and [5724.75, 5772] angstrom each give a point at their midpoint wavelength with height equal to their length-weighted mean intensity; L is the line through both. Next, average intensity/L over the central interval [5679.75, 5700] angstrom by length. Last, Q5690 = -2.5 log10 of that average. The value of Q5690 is 0.03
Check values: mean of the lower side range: 0.564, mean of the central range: 0.559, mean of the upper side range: 0.575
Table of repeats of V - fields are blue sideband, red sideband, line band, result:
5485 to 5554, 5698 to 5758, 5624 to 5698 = 1.6 angstrom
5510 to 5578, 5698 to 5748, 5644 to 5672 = 0.5 angstrom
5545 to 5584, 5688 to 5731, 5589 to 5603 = 0.7 angstrom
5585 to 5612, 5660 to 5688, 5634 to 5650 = 1.1 angstrom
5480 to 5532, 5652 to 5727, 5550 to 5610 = 0.8 angstrom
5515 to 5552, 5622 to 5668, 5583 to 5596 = 0.7 angstrom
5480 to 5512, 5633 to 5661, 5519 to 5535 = -0.4 angstrom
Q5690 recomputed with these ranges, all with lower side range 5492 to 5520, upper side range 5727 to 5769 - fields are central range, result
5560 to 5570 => 0.03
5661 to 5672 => 0.05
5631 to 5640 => 0.11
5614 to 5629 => 0.07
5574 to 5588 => 0.02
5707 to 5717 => 0.03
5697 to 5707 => 0.10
